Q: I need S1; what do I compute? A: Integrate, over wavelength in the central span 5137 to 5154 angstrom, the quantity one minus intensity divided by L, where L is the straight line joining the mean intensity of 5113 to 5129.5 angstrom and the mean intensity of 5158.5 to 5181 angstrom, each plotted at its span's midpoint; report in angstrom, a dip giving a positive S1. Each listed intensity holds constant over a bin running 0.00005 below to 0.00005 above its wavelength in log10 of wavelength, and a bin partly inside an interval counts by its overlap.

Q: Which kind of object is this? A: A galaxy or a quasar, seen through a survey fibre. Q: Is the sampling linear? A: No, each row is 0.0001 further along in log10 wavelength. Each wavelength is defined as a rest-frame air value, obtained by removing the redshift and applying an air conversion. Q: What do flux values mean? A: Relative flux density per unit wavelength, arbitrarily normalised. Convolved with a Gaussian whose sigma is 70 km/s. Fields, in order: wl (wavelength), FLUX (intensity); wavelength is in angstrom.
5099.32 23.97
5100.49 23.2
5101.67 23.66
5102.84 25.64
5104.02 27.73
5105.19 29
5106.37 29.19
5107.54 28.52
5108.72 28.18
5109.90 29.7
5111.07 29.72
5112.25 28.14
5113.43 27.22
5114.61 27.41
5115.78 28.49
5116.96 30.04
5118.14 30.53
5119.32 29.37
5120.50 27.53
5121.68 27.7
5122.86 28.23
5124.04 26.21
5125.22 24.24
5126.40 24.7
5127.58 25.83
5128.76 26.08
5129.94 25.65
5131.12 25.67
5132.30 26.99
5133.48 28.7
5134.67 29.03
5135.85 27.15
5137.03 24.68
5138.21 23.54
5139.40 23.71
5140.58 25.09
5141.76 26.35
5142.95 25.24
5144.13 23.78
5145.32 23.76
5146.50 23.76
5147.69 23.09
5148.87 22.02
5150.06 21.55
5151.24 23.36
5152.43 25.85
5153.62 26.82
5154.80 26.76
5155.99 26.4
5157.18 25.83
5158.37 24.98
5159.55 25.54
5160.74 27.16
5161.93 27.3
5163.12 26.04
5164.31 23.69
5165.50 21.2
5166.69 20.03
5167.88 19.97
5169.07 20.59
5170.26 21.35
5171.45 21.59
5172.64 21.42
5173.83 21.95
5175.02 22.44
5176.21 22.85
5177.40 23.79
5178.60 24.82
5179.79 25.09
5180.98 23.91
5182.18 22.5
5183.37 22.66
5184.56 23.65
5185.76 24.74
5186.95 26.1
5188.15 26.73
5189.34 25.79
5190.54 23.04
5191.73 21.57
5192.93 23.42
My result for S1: 0.8 angstrom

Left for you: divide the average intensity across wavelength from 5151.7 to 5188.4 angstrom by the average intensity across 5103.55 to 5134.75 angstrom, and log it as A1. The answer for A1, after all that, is 0.9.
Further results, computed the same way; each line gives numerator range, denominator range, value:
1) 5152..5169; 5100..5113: 0.90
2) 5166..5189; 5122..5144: 0.89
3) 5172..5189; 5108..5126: 0.85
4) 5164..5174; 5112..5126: 0.76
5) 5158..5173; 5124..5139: 0.89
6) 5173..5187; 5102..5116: 0.84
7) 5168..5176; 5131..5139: 0.81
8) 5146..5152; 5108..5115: 0.80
